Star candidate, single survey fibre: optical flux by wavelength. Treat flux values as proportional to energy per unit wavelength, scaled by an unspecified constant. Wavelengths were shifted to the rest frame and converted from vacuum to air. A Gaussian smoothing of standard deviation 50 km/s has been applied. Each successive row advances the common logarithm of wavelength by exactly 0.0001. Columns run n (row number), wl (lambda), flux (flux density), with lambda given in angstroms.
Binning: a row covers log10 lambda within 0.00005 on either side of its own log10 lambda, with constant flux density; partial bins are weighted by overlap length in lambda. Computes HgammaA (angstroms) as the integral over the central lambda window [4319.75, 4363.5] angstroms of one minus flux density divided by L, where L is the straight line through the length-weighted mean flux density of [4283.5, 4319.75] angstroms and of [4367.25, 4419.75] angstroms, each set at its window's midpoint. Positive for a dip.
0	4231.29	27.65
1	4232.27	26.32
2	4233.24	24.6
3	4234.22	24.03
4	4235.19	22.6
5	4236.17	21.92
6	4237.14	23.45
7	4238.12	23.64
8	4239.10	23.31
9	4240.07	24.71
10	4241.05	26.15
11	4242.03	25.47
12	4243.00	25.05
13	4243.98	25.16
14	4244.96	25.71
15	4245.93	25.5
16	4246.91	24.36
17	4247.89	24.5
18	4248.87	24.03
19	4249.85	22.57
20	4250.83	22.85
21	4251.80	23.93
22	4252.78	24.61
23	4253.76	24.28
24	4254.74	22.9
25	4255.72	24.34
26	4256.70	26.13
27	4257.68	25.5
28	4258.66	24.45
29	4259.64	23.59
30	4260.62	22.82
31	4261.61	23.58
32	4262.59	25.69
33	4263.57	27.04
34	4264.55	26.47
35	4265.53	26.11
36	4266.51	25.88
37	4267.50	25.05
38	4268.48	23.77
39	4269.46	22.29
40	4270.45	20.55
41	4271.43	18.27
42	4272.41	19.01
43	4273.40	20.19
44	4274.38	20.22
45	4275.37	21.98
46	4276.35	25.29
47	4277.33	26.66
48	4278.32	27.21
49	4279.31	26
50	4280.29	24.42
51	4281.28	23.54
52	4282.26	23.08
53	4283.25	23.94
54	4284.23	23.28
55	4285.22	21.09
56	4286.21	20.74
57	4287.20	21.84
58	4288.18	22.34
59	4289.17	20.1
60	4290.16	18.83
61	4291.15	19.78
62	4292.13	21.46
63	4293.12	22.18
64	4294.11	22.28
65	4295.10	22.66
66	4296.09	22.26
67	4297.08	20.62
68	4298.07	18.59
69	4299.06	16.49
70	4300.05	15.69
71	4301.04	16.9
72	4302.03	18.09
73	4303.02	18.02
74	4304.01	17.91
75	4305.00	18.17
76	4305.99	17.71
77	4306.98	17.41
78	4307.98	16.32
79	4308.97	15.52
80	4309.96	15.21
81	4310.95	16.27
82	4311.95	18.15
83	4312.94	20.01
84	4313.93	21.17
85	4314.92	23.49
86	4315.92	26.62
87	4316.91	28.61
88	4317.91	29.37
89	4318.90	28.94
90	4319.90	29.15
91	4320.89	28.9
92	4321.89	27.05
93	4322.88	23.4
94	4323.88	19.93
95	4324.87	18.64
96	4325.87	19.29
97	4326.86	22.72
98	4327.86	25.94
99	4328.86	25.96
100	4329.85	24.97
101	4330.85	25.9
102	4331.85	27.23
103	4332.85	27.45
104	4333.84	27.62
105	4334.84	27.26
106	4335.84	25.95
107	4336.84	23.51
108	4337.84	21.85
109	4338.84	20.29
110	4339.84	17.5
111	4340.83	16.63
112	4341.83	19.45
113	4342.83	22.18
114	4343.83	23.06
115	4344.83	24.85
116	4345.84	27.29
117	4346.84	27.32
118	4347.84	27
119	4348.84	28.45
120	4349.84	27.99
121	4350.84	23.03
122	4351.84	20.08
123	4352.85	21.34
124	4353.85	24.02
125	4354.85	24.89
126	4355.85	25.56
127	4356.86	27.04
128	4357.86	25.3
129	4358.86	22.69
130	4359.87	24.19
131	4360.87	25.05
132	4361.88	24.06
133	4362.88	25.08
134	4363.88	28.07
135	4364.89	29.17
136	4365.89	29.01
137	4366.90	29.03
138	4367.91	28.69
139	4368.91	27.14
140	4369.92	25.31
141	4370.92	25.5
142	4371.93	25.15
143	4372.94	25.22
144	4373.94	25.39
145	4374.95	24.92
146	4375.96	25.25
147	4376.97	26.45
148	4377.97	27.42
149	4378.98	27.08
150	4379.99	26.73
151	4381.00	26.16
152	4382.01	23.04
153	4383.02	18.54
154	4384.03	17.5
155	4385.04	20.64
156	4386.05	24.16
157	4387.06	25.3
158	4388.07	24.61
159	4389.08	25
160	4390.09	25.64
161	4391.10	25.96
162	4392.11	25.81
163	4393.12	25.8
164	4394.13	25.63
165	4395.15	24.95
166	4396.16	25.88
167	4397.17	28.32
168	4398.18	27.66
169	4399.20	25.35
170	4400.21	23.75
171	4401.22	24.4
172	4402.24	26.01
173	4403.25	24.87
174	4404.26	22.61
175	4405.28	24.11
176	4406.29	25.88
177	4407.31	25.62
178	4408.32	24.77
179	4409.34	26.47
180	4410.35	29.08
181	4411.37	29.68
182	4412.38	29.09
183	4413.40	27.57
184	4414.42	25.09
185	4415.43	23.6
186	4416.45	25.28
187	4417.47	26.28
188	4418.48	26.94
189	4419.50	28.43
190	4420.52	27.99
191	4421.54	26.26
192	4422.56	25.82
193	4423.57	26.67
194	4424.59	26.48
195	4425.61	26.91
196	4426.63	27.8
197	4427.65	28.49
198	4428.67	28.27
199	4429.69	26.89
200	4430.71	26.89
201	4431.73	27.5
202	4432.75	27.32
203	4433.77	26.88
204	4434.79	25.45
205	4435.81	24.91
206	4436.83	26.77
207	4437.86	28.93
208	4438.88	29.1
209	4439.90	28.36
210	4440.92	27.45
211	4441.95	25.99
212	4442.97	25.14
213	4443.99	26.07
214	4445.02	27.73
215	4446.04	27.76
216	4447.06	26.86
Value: -3.0 angstroms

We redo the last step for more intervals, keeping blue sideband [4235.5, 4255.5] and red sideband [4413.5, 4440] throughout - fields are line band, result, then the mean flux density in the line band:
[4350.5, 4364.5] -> 0.8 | 24.4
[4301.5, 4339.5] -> 4.1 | 22.6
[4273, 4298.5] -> 2.5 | 22.3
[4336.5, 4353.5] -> 1.7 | 23.1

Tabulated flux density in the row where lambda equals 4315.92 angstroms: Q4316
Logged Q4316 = 26.62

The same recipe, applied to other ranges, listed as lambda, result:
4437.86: 28.93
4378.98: 27.08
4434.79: 25.45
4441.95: 25.99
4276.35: 25.29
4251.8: 23.93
